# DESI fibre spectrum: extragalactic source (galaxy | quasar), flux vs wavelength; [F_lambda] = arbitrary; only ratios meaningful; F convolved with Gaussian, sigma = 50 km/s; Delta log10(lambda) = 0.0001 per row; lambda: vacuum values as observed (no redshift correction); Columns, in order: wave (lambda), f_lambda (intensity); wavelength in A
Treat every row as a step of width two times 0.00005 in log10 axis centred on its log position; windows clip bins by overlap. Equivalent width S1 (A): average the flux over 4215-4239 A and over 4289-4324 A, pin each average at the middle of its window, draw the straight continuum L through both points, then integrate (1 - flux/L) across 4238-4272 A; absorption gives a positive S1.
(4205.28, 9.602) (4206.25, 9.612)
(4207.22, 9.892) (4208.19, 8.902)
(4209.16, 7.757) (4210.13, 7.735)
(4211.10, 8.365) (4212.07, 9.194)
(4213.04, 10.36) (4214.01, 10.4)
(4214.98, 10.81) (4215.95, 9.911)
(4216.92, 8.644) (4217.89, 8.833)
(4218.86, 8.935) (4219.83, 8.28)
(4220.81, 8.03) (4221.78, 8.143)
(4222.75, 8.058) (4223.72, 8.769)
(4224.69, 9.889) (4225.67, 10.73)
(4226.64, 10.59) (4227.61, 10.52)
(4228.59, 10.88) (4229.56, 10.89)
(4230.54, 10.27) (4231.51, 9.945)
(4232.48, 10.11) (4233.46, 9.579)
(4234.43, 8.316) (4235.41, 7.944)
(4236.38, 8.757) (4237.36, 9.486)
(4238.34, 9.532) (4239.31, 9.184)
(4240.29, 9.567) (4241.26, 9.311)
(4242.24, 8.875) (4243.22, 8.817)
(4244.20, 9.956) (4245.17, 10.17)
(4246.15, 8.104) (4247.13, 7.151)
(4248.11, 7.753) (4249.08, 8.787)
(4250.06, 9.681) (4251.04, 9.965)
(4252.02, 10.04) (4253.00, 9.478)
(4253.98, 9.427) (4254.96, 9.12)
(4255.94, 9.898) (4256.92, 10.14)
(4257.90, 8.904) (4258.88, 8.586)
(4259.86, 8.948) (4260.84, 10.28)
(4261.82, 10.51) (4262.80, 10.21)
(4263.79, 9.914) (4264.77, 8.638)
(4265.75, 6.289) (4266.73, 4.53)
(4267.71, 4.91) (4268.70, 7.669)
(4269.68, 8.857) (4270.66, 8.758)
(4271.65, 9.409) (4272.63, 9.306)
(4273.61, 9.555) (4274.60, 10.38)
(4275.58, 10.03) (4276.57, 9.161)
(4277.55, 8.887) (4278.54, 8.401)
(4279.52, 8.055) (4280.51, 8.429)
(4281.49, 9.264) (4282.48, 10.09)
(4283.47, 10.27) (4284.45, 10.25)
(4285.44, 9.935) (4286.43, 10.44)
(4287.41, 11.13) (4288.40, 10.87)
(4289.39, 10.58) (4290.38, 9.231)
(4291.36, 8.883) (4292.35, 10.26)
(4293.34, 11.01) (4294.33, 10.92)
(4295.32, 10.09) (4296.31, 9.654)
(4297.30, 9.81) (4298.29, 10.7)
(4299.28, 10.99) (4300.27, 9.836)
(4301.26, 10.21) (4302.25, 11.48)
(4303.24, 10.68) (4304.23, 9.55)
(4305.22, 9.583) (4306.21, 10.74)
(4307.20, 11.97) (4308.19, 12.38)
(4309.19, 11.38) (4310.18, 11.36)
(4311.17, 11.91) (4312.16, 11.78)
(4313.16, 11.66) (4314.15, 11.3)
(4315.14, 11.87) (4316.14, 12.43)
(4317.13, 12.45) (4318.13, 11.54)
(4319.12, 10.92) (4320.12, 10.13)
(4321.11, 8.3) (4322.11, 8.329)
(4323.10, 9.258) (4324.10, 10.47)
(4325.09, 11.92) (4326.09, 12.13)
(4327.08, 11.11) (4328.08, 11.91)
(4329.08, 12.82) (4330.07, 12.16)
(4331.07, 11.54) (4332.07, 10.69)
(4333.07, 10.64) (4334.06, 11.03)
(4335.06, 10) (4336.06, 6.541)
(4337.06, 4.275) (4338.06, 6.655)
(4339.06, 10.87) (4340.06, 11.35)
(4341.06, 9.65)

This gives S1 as 3.3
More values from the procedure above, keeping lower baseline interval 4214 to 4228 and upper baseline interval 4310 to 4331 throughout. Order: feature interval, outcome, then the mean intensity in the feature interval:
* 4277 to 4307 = 1.9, 10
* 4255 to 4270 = 2.3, 8.57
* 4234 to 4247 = 0.9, 9.02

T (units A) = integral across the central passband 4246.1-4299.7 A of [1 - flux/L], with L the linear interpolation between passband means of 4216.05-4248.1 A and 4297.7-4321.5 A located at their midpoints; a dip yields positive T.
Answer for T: 4.6 A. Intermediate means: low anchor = 9.24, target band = 9.33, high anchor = 11.1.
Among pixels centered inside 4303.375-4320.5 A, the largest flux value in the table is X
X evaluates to 12.45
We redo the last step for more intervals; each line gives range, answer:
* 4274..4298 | 11.13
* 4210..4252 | 10.89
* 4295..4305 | 11.48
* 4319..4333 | 12.82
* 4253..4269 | 10.51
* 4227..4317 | 12.43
